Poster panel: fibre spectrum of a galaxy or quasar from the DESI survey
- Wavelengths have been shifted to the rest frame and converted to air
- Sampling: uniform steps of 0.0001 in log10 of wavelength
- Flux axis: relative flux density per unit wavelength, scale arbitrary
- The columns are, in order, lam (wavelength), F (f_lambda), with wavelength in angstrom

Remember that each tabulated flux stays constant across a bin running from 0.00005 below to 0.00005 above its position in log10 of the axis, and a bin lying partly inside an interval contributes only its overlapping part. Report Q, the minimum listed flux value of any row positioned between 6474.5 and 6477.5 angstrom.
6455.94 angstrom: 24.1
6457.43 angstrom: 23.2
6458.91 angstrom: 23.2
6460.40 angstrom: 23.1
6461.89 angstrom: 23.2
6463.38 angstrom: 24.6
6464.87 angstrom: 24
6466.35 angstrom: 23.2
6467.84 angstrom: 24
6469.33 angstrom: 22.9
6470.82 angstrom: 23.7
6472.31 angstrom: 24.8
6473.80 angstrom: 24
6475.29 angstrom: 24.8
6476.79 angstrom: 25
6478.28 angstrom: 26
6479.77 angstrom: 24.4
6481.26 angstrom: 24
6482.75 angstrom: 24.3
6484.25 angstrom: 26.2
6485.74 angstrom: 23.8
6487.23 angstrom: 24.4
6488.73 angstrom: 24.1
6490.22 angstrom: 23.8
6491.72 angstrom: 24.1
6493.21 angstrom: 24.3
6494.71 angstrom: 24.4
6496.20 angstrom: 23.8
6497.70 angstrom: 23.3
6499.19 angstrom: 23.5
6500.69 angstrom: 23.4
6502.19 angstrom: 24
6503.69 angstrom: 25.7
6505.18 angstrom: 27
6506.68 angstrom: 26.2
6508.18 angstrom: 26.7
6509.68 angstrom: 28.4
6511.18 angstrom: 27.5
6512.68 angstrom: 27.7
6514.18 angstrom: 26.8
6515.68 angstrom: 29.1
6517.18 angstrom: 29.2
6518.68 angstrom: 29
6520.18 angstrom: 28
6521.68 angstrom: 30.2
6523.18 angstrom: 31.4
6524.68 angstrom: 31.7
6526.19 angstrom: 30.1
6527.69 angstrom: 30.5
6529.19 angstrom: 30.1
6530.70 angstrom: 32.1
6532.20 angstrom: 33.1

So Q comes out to 24.8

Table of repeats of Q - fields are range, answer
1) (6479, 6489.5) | 23.8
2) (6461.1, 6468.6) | 23.2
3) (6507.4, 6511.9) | 26.7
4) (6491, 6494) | 24.1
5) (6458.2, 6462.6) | 23.1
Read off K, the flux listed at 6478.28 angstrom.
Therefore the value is 26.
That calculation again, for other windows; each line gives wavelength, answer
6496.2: 23.8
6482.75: 24.3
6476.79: 25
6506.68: 26.2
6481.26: 24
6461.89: 23.2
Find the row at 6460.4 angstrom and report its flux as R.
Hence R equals 23.1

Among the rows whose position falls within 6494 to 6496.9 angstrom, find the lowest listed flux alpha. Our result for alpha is 23.8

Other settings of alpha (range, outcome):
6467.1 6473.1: 22.9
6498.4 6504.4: 23.4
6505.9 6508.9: 26.2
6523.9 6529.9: 30.1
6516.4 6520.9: 28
